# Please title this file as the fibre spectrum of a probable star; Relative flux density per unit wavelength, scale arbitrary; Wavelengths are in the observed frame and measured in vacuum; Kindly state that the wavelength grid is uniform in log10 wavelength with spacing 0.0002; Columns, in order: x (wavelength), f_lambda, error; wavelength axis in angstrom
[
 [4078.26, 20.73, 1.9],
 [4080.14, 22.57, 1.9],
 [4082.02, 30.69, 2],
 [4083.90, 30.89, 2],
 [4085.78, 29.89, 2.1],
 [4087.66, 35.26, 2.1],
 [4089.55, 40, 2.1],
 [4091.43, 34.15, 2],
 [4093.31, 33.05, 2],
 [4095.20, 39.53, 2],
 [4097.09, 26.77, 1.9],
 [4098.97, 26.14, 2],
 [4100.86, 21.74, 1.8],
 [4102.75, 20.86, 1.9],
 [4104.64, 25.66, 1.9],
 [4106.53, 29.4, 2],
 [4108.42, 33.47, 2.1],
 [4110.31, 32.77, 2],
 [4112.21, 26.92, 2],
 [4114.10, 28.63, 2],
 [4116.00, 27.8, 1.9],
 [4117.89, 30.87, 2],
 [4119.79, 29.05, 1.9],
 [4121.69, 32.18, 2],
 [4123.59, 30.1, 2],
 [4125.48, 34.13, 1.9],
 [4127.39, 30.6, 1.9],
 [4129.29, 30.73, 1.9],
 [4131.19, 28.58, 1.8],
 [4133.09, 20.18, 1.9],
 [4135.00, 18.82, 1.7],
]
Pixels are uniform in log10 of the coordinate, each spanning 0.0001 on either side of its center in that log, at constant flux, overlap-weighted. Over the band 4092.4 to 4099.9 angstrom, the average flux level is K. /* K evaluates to 31.4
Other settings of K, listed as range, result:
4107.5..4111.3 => 33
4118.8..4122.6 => 30.6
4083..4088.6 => 32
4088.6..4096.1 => 36.6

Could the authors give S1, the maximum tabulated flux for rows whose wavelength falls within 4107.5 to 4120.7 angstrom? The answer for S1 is 33.47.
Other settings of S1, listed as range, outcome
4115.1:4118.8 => 30.87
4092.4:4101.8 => 39.53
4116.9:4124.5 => 32.18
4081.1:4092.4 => 40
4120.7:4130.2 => 34.13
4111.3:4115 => 28.63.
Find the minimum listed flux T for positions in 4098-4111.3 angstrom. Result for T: 20.86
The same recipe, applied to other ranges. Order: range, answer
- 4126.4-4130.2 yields 30.6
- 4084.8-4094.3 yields 29.89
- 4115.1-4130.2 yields 27.8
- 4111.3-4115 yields 26.92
